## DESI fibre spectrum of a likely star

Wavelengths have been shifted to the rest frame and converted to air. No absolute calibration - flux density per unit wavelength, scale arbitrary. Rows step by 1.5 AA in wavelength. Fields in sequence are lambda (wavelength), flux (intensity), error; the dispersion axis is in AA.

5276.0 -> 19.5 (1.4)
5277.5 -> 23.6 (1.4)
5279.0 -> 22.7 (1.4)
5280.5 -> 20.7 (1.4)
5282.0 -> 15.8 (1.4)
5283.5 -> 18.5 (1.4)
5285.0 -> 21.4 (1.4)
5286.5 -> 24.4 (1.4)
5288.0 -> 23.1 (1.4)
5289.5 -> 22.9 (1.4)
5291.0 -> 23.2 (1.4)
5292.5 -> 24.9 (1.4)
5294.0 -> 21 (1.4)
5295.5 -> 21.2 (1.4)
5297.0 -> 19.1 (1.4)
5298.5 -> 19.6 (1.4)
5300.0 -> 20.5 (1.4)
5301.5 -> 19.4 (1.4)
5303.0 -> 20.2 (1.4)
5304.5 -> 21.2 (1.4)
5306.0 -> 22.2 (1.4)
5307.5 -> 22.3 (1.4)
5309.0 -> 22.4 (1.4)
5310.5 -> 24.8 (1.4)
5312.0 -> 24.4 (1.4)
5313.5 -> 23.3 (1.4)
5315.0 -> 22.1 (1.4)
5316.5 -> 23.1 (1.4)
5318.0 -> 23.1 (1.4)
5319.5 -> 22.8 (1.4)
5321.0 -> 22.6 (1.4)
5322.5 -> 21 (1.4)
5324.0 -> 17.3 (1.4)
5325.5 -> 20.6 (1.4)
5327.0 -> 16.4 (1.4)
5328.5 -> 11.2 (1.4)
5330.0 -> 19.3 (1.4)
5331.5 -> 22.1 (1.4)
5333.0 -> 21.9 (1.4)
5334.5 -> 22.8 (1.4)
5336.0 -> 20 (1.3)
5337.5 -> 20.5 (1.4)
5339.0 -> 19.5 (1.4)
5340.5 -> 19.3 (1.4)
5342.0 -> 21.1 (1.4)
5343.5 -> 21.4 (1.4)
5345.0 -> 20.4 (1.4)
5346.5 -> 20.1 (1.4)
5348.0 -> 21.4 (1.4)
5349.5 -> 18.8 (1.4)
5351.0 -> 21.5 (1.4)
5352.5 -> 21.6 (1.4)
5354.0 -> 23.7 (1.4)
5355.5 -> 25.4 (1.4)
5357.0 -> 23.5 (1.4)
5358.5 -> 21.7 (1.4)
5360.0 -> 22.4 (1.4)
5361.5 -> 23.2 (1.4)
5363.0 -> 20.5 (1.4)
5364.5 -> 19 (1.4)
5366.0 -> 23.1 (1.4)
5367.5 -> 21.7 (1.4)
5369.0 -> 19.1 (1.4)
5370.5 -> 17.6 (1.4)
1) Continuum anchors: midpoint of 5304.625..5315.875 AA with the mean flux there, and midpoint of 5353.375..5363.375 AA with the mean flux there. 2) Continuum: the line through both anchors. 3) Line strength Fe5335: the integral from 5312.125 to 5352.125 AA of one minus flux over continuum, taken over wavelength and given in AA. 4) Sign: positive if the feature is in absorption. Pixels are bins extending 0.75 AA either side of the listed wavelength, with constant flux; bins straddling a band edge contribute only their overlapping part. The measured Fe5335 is 4.2 AA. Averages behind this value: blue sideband 23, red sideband 23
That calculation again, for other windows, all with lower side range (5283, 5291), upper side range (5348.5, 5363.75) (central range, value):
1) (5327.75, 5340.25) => 1.45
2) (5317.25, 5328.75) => 1.30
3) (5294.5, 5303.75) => 0.93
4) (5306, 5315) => -0.39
